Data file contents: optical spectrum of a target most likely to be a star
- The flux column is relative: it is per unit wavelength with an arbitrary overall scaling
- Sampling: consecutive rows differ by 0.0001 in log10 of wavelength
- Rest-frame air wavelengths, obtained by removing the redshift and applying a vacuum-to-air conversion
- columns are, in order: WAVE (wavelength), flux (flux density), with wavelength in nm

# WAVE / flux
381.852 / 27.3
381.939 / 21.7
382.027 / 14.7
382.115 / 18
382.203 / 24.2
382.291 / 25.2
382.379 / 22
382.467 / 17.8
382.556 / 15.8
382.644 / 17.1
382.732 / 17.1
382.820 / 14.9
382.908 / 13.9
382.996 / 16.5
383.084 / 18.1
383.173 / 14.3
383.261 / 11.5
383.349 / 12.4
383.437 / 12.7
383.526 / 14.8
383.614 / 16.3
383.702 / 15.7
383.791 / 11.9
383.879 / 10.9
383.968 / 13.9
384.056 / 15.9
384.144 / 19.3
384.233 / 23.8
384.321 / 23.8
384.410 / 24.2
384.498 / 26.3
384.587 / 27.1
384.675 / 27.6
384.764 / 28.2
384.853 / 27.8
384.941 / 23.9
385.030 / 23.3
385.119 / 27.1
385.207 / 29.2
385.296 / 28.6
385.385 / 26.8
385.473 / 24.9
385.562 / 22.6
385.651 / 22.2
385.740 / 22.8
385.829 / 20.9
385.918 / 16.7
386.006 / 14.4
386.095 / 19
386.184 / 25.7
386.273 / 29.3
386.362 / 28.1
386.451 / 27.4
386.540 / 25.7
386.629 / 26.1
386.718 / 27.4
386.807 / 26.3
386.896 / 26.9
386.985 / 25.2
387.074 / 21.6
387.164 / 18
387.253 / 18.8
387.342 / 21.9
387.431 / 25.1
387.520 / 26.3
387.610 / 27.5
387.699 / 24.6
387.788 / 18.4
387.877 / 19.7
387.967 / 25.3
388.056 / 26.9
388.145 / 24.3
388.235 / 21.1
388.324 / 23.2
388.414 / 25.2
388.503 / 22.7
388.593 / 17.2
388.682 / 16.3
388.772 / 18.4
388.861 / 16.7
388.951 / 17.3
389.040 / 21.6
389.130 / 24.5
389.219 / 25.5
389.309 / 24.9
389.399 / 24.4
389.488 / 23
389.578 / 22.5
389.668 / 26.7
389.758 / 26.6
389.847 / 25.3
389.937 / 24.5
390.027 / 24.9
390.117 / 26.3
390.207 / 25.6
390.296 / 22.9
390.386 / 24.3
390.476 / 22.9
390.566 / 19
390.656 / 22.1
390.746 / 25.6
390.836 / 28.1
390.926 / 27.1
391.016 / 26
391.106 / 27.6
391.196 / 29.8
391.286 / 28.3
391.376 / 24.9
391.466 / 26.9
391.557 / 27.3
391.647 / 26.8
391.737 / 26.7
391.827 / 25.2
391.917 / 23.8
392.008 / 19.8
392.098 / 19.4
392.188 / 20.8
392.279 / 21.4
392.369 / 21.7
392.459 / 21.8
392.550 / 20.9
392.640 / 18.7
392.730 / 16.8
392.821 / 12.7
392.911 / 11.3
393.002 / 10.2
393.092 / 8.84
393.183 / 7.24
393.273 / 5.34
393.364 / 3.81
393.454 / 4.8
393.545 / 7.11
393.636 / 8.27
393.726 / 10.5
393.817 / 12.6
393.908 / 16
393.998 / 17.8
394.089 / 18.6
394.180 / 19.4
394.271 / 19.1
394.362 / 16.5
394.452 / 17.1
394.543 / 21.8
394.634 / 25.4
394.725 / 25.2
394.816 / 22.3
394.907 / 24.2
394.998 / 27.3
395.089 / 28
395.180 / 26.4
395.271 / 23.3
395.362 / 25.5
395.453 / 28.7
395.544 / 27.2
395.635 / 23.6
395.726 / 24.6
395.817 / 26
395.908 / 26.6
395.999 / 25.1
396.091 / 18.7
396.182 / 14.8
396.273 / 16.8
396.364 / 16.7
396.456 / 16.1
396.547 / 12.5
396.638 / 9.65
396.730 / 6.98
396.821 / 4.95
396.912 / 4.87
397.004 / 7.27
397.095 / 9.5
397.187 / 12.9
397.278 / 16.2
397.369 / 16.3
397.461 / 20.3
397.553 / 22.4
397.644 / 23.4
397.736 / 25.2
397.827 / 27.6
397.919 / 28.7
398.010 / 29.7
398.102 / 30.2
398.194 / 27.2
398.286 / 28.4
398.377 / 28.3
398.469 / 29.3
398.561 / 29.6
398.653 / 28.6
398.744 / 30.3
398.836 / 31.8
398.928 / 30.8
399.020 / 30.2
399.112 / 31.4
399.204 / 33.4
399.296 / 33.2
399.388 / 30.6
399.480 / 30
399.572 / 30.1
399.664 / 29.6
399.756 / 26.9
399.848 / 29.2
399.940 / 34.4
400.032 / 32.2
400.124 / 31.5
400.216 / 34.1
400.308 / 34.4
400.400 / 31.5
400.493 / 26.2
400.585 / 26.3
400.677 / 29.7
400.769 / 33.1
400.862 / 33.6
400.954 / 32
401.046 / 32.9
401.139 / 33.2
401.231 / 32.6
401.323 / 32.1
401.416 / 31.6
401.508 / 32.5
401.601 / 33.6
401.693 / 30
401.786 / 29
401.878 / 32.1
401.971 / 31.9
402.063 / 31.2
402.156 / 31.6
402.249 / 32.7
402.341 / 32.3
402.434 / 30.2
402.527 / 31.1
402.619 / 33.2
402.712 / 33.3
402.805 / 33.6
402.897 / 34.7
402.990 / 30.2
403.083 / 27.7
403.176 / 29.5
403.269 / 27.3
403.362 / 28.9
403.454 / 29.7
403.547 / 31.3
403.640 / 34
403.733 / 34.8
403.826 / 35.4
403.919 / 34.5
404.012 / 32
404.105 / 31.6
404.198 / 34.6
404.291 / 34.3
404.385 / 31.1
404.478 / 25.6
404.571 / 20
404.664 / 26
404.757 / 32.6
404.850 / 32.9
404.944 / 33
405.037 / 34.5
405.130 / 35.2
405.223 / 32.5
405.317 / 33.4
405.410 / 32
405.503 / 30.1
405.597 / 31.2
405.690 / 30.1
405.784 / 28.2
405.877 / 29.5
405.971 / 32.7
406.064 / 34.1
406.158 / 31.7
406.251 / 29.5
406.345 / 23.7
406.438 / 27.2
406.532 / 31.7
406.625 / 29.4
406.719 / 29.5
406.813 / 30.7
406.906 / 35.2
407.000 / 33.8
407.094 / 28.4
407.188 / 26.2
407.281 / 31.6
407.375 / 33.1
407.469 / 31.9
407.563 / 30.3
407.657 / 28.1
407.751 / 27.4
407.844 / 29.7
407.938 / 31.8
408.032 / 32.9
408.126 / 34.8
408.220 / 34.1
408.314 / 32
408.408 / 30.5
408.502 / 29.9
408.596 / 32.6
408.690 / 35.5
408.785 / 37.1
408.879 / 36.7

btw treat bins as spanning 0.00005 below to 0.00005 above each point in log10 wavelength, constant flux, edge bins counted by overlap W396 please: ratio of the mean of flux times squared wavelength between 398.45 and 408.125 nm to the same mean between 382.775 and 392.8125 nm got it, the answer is 1.49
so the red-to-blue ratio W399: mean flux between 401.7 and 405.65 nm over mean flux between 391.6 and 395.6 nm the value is 1.69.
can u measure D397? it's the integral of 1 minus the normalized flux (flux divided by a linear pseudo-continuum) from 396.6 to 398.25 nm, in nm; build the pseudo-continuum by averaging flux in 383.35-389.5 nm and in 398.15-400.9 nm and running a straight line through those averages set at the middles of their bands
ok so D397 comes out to 0.634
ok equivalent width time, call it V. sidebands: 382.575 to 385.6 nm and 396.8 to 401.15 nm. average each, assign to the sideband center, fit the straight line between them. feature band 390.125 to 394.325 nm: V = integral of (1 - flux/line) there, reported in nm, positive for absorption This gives 0.78 nm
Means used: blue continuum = 20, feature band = 19.3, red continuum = 27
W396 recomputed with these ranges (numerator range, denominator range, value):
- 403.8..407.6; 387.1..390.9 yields 1.46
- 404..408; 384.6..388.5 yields 1.40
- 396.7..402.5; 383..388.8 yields 1.36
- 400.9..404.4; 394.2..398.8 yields 1.53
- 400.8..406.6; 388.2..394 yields 1.64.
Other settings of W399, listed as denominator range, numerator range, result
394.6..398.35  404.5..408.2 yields 1.47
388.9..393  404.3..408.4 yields 1.32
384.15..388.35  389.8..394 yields 0.82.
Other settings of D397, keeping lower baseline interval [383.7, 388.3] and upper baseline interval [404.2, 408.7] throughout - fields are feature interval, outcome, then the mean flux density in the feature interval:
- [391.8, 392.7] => 0.15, 21.2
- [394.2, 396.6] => 0.41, 22.2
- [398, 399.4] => -0.11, 30.2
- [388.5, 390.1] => 0.13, 22.4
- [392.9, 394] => 0.71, 9.15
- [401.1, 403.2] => -0.18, 31.8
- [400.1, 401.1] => -0.09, 31.4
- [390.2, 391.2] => 0.01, 24.9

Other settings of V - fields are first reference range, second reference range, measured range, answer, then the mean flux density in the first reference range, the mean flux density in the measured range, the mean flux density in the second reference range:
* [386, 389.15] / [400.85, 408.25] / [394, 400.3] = 0.90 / 23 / 23.8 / 31.3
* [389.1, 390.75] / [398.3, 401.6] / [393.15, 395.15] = 0.80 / 24.3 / 16.4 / 31.1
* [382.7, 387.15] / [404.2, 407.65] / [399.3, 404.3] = -0.48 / 21.4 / 31.6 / 30.7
